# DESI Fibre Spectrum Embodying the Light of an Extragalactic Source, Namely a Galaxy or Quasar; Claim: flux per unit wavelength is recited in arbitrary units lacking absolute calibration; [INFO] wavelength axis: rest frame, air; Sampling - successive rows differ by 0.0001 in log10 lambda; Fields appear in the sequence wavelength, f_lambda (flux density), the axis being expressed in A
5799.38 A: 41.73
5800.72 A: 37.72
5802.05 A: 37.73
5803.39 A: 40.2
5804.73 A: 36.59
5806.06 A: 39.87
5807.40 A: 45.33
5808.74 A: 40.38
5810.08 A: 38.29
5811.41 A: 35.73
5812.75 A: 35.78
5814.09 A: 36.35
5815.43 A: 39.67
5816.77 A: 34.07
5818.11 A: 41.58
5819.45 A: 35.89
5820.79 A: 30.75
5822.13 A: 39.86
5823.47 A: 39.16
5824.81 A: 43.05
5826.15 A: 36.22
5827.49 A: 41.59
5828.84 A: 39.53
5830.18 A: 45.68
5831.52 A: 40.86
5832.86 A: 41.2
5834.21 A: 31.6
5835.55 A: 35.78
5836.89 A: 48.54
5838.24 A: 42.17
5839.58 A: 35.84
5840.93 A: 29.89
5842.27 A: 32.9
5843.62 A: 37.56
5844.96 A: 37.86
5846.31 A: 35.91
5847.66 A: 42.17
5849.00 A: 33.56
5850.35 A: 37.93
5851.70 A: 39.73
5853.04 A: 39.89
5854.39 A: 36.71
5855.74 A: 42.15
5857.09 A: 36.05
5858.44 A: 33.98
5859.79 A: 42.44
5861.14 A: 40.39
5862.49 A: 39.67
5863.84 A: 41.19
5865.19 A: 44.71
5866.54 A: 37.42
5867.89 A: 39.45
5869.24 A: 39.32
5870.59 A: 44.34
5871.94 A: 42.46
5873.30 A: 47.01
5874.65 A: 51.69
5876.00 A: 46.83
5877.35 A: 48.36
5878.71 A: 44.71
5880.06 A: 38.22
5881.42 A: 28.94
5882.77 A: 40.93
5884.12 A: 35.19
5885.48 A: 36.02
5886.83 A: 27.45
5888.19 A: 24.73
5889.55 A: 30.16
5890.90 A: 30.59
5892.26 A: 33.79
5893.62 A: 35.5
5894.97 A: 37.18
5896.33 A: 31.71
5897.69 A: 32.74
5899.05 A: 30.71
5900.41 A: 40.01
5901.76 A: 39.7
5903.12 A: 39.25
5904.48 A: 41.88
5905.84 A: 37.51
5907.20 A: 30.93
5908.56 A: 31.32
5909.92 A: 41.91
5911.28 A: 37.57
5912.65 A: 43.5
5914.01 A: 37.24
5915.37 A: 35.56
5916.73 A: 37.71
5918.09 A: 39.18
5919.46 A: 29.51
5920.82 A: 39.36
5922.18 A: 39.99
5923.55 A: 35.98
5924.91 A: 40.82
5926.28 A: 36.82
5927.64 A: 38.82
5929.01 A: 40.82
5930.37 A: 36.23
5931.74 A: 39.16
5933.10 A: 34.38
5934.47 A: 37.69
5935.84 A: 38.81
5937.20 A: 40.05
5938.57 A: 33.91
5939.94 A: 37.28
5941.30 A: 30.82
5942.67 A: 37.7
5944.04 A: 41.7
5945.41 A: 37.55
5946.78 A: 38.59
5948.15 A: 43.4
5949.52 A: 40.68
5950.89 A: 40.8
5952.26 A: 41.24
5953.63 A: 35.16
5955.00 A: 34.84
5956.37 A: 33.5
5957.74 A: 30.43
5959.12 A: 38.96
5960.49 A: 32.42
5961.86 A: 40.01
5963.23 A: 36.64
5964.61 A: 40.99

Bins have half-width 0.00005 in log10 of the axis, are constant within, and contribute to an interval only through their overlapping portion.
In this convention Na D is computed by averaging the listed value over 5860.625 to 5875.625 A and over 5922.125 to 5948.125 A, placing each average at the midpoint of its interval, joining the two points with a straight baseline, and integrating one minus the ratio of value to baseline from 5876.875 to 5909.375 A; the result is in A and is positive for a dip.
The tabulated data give 4.4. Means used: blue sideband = 42.6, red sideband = 37.8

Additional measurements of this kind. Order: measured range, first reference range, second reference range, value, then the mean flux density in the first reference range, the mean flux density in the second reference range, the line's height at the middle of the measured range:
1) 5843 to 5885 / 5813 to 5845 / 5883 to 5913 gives -4.22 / 38.2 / 35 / 36.6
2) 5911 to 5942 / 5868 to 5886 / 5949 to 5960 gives 0.95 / 41.8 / 36.8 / 38.6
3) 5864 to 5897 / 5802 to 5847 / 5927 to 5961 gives -0.28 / 38.3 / 37.4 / 37.9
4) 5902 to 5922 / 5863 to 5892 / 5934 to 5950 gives 0.57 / 39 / 38.2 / 38.5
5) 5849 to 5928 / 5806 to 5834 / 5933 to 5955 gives 1.05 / 38.9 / 38.1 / 38.5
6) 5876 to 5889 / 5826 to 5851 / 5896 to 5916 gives 0.28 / 38.3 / 36.9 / 37.4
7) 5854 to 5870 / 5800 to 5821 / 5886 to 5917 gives -1.38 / 38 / 35.1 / 36.4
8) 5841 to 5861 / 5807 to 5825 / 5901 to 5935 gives 0.17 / 38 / 37.7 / 37.9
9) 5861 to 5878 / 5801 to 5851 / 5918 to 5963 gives -2.43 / 38.3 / 37.4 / 38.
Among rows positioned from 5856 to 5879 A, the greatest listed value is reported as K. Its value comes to 51.69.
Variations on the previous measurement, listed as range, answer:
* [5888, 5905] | 41.88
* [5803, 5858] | 48.54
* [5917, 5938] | 40.82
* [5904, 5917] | 43.5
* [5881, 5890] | 40.93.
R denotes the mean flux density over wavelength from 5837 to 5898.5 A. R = 38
